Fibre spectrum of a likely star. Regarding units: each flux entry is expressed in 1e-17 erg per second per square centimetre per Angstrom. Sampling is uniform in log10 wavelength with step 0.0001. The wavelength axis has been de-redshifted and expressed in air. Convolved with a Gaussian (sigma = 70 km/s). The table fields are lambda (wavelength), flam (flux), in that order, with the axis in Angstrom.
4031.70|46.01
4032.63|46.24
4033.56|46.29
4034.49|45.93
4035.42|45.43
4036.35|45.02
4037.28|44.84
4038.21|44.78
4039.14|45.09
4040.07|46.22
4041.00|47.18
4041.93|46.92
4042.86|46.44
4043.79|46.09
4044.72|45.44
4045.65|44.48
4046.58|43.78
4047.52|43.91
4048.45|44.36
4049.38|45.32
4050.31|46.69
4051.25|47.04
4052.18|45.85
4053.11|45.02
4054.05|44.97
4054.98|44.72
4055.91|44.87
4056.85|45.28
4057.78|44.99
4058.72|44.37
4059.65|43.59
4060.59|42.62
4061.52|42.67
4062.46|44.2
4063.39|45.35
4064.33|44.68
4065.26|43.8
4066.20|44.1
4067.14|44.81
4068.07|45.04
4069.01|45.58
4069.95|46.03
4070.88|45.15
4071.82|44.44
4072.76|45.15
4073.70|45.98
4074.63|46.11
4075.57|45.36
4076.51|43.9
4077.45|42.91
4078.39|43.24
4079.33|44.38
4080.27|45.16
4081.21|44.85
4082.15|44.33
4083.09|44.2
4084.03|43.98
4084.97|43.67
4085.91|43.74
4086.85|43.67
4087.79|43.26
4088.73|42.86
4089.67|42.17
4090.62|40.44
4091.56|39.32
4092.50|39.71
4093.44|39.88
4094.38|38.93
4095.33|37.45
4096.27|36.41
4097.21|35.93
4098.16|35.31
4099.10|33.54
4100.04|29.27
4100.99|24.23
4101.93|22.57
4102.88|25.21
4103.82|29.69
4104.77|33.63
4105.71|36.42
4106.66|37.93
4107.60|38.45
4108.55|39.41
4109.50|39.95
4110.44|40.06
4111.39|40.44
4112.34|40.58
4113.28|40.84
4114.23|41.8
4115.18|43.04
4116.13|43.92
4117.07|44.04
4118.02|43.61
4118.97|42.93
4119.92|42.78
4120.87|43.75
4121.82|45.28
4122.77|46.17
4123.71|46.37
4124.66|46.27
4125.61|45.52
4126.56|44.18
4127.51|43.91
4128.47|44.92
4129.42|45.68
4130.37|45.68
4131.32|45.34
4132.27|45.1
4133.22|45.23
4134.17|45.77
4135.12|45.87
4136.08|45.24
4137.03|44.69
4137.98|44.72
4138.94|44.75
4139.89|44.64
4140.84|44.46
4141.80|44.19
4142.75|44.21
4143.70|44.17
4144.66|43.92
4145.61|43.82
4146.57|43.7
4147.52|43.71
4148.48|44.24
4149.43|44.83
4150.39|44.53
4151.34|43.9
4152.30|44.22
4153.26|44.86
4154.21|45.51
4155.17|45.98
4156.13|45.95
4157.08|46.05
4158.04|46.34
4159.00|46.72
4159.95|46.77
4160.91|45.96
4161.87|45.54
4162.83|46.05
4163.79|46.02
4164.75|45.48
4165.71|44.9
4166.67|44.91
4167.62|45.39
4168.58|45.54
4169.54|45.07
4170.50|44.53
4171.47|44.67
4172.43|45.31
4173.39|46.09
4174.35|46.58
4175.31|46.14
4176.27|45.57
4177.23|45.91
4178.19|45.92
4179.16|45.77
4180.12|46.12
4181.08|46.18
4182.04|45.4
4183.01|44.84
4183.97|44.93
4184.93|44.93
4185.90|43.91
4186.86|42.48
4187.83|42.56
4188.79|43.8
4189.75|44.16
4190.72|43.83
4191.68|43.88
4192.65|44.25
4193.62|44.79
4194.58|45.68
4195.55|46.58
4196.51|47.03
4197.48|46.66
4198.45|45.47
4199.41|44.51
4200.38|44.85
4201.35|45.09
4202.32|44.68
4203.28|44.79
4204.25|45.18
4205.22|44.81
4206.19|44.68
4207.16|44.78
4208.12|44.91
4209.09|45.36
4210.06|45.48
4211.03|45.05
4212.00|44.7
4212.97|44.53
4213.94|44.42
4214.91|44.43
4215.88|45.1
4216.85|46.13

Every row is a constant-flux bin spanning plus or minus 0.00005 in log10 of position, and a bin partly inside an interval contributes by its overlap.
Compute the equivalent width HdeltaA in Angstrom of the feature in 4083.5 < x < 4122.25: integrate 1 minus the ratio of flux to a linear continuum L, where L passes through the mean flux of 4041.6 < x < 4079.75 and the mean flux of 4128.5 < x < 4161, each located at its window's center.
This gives 5.3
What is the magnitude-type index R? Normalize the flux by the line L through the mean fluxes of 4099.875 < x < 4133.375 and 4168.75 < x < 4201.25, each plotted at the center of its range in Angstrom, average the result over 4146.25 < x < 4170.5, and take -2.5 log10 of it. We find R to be -0.049 mag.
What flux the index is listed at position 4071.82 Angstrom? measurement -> 44.44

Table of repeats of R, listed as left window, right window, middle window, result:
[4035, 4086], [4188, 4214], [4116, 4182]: -0.005 mag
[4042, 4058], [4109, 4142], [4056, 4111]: 0.099 mag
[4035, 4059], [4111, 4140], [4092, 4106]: 0.322 mag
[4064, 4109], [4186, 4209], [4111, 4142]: -0.060 mag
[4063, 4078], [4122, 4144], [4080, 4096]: 0.071 mag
